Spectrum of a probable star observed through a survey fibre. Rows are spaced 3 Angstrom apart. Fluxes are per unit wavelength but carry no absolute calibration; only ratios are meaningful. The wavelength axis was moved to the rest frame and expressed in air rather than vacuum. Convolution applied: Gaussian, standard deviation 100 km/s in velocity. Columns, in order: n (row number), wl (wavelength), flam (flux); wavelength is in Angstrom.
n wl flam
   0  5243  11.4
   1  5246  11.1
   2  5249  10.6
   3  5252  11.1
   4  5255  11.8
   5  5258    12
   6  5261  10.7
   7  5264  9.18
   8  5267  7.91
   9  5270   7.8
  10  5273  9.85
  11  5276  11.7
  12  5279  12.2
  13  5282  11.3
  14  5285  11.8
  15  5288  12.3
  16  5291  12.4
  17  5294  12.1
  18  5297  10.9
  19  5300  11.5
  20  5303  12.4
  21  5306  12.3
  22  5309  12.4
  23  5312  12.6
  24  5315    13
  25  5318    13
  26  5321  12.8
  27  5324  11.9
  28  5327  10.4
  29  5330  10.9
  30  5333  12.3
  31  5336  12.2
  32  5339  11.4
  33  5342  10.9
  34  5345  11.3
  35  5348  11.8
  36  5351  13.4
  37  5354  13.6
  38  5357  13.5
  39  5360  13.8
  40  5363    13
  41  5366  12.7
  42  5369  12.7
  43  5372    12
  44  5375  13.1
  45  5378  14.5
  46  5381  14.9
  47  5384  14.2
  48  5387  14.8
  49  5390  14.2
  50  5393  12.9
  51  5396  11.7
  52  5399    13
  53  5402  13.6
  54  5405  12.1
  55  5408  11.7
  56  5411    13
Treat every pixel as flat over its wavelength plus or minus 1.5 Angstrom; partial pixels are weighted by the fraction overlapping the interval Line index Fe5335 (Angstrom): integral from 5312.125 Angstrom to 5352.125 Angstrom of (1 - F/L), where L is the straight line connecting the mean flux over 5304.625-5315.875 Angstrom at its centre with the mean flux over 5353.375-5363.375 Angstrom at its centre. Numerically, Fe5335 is 3.2 Angstrom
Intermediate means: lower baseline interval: 12.6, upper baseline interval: 13.5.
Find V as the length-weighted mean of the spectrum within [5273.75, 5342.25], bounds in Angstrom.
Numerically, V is 11.9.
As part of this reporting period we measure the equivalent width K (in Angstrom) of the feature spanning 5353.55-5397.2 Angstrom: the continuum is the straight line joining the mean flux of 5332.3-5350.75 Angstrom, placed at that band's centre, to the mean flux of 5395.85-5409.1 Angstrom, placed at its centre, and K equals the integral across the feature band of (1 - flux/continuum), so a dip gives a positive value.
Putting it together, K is -4.6 Angstrom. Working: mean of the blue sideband 11.7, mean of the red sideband 12.5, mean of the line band 13.4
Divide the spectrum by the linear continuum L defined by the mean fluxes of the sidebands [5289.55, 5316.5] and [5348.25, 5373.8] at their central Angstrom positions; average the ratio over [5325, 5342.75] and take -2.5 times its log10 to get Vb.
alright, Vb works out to 0.11 mag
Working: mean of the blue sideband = 12.2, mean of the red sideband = 13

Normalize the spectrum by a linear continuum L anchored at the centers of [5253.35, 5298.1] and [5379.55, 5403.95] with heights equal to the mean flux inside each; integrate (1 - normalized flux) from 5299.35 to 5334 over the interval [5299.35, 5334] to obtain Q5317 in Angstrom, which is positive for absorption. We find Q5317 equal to -0.77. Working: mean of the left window 10.9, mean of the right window 13.6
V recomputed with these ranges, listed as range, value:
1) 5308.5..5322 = 12.8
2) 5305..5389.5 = 12.7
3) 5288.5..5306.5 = 11.9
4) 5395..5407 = 12.6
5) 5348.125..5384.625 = 13.4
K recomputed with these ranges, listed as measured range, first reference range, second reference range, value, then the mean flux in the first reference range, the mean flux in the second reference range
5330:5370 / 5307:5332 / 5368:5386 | 1.5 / 12.1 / 13.6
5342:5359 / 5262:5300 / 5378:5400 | 0.2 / 10.8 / 13.7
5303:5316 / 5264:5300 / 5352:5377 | -1.0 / 10.9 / 13.1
